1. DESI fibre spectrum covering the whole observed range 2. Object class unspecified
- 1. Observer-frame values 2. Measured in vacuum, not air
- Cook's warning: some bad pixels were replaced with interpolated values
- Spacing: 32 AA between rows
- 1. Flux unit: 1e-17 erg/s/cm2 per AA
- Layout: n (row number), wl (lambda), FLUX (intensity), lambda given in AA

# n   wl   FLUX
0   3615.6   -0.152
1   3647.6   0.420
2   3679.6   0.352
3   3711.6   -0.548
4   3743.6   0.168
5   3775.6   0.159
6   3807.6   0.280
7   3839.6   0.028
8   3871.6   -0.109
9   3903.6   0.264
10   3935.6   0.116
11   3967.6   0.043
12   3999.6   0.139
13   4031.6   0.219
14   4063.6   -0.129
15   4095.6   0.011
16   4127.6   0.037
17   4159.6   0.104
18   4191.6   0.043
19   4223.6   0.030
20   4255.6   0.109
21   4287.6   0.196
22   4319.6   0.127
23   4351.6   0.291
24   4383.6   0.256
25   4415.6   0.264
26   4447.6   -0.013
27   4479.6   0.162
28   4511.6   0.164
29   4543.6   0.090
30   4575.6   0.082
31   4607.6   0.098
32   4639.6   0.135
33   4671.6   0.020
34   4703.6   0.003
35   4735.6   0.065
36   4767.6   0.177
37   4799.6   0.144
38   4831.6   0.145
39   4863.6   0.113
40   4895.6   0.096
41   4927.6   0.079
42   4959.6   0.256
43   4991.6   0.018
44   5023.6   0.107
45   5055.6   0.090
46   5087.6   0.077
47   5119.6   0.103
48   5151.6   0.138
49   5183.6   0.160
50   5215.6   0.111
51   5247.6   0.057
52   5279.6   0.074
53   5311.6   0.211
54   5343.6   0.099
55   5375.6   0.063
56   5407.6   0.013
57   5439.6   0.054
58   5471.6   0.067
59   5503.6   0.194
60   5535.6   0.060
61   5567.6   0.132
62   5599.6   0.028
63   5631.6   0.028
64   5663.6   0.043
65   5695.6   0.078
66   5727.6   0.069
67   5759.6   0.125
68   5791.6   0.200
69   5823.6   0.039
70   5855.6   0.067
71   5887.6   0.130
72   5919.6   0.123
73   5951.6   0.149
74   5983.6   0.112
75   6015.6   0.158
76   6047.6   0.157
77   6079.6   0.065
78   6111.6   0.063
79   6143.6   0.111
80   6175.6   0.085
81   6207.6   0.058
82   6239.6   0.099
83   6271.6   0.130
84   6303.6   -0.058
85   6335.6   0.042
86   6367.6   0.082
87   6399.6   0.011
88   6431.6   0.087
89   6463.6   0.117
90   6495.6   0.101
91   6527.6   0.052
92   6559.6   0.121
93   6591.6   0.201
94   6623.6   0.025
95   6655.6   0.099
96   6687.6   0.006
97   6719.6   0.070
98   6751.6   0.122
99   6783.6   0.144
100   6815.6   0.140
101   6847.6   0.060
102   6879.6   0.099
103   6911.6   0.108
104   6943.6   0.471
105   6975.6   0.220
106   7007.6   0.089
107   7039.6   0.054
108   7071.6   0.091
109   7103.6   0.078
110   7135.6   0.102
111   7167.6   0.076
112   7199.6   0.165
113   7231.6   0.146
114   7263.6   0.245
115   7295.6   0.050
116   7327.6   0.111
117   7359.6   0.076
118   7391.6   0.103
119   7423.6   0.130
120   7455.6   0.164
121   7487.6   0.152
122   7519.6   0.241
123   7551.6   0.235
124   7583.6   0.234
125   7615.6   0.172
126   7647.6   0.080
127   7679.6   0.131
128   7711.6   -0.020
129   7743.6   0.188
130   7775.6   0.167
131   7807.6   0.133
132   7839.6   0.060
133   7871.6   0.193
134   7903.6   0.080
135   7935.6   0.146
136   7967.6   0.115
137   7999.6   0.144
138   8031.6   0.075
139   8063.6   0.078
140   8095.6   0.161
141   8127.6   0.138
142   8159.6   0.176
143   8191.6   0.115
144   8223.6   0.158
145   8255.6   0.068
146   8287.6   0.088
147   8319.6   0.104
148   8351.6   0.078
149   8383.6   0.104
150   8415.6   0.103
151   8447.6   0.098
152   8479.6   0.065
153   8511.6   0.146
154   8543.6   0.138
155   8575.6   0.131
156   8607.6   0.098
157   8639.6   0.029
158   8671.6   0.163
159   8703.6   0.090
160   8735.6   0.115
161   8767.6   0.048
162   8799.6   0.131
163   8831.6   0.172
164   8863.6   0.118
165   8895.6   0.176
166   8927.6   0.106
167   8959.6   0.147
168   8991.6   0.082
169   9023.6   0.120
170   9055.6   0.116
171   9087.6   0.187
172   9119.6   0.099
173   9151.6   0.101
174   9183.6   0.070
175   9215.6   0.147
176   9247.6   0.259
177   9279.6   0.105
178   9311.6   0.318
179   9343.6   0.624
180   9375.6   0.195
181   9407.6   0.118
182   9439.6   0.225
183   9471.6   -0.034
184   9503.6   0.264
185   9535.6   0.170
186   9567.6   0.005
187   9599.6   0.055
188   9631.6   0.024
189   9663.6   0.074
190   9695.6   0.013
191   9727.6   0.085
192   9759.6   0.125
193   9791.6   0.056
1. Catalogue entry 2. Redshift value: 0.866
